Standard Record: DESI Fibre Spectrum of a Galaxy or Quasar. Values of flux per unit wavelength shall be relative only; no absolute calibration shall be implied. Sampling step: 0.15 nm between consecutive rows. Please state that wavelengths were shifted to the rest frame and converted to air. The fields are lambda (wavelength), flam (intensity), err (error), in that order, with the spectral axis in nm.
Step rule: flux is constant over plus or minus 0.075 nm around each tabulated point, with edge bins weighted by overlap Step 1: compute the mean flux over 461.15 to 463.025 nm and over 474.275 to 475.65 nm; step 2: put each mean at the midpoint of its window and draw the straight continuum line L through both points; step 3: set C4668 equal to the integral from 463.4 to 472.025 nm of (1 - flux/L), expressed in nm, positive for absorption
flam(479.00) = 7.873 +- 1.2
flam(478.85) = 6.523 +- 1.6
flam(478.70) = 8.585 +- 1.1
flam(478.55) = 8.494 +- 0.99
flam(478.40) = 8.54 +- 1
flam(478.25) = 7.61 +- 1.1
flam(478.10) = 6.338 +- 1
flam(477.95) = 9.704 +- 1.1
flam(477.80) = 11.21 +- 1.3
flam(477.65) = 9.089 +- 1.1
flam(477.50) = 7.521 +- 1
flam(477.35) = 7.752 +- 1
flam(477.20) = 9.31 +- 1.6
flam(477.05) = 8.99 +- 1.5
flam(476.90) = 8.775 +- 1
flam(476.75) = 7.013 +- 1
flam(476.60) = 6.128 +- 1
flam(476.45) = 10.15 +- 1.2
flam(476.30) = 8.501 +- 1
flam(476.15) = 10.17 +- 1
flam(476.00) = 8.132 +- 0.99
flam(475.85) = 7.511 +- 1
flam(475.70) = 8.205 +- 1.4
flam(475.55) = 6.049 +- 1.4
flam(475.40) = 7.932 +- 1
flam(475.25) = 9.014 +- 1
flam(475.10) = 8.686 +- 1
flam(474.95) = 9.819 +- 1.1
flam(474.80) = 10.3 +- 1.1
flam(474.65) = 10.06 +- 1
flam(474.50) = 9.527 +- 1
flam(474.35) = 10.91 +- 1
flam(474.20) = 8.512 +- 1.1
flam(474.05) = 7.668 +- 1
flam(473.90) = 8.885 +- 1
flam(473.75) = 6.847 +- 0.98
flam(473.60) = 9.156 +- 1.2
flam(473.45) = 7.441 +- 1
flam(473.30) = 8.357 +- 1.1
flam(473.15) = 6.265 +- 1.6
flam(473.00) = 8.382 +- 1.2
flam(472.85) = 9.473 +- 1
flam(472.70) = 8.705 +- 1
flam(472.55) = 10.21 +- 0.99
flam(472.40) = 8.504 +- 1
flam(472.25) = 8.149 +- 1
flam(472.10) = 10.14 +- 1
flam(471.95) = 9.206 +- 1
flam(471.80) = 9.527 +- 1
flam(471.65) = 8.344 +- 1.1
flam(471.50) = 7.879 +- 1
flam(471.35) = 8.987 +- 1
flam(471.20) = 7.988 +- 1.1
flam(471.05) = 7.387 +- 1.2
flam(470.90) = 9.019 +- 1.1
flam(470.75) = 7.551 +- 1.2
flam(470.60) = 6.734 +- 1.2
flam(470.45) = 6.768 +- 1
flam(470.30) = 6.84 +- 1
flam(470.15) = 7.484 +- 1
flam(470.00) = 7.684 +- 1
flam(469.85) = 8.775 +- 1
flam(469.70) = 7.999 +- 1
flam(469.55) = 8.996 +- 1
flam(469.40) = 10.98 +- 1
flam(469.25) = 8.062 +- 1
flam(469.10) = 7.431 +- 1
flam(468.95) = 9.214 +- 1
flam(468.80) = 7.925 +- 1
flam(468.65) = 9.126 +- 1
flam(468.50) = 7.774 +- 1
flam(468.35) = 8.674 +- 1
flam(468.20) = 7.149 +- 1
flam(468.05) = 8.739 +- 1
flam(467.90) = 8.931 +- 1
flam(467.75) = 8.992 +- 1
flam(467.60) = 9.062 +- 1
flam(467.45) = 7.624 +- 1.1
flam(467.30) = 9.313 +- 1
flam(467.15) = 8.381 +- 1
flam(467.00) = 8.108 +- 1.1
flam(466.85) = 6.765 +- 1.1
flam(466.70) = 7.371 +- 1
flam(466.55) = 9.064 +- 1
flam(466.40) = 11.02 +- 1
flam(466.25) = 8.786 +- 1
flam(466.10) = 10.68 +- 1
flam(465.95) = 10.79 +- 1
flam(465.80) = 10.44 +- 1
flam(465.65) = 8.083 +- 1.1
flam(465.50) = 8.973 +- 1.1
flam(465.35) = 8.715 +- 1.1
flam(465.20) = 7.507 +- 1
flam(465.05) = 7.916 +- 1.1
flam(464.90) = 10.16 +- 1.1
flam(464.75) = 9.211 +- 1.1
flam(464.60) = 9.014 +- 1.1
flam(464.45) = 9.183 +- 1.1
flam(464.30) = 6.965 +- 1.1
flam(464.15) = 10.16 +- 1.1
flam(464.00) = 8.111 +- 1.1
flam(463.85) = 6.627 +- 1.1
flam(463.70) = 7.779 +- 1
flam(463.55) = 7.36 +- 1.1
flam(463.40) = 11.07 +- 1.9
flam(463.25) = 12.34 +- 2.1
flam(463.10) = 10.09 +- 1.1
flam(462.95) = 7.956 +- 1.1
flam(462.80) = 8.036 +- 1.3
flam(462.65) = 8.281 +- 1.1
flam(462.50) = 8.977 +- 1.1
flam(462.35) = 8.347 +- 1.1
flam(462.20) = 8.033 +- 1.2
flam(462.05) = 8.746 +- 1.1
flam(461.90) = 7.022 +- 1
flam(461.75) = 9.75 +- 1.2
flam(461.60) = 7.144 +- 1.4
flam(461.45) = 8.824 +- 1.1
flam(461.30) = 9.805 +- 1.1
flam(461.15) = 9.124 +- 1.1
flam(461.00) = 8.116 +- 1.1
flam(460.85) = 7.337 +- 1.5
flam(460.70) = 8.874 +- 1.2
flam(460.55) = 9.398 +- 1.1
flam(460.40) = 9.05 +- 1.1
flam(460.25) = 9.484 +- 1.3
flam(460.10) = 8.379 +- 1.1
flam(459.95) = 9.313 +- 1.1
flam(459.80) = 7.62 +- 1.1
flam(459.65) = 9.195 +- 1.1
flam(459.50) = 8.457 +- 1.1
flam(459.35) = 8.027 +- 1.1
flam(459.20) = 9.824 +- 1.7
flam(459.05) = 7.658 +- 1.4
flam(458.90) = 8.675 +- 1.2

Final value 0.229 nm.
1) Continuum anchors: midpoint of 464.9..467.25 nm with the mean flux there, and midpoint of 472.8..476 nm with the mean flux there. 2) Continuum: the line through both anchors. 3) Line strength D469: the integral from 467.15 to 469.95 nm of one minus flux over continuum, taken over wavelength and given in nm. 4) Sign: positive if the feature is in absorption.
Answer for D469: 0.061 nm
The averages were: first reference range 8.89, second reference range 8.51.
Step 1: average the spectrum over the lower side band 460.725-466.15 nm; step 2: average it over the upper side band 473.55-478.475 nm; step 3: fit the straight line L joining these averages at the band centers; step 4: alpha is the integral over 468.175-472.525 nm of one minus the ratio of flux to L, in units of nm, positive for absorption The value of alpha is 0.183 nm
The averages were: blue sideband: 8.79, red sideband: 8.6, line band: 8.32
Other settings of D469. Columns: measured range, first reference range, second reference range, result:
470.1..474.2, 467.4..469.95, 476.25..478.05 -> 0.175 nm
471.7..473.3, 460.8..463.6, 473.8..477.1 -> -0.025 nm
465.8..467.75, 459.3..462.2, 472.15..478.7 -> -0.088 nm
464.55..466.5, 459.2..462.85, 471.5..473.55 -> -0.163 nm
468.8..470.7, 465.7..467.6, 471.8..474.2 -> 0.154 nm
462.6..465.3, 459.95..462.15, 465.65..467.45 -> 0.029 nm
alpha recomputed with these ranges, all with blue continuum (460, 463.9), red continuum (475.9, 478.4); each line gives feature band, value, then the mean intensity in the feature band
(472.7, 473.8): 0.06 nm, 8.06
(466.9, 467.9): 0.01 nm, 8.56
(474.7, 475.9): 0.01 nm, 8.49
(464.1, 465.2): -0.02 nm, 8.82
